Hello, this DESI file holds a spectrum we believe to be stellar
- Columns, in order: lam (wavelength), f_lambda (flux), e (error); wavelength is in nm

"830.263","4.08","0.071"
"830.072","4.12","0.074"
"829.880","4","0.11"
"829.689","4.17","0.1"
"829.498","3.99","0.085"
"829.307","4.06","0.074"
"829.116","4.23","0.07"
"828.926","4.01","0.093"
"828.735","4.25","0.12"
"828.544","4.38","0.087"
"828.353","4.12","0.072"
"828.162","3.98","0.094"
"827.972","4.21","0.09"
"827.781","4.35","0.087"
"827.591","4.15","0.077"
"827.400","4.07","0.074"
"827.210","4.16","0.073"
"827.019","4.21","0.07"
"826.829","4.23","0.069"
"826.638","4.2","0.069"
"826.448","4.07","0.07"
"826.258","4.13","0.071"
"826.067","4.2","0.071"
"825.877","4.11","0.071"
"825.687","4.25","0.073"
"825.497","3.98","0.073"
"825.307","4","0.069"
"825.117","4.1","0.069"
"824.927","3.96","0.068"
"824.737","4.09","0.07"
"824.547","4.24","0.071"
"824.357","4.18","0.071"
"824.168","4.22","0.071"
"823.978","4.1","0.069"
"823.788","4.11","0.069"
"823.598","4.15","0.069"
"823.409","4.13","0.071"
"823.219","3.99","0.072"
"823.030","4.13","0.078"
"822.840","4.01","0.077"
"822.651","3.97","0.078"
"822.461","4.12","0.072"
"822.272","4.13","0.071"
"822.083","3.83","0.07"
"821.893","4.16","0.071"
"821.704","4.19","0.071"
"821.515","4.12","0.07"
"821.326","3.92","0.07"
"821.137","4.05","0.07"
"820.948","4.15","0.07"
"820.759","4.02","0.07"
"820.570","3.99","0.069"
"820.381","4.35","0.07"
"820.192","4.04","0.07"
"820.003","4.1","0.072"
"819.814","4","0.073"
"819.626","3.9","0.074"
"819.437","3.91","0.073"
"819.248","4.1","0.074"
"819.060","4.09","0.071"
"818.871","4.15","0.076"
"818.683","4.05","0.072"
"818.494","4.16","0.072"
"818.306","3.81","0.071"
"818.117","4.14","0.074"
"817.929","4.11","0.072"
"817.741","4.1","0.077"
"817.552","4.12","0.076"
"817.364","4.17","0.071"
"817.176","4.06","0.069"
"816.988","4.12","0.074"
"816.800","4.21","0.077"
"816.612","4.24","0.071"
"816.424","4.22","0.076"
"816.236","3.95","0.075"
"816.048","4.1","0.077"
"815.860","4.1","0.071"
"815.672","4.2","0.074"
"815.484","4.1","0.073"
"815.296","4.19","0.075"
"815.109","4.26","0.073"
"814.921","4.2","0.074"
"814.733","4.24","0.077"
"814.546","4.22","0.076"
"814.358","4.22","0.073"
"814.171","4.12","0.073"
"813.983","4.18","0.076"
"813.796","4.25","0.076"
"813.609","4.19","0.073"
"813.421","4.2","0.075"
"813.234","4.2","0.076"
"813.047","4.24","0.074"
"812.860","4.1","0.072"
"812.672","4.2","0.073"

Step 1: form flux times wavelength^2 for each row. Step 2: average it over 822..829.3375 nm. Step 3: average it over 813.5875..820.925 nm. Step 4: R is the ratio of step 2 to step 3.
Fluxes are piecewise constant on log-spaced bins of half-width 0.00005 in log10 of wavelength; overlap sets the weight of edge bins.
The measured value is 1.0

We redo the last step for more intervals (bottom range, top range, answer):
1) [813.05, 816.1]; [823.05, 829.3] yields 1.02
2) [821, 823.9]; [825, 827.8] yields 1.03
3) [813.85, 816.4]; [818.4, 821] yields 0.99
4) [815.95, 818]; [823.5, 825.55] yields 1.01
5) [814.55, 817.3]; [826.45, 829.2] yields 1.03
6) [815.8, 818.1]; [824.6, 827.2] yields 1.02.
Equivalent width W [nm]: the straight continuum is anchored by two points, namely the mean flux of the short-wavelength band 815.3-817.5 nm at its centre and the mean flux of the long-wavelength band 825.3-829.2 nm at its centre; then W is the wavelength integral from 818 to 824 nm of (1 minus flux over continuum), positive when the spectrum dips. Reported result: 0.12 nm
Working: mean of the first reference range 4.14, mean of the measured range 4.06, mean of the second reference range 4.16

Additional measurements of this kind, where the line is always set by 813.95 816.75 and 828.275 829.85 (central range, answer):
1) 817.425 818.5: 0.02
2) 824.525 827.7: 0.02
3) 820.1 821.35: 0.02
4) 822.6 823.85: 0.03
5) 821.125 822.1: 0.02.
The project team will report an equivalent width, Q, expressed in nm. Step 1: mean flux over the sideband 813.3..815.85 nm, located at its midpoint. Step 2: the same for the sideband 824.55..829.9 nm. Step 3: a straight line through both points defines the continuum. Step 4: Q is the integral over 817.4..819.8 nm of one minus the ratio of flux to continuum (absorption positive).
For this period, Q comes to 0.07 nm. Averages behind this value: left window 4.19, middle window 4.05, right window 4.13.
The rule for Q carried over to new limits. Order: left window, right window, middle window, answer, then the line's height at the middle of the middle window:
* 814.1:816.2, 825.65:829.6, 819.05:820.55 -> 0.04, 4.17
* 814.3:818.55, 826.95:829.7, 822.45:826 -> 0.05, 4.15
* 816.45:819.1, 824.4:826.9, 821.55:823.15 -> 0.02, 4.12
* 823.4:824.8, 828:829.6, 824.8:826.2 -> 0.02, 4.15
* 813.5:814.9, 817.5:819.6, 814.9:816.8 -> 0.00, 4.15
